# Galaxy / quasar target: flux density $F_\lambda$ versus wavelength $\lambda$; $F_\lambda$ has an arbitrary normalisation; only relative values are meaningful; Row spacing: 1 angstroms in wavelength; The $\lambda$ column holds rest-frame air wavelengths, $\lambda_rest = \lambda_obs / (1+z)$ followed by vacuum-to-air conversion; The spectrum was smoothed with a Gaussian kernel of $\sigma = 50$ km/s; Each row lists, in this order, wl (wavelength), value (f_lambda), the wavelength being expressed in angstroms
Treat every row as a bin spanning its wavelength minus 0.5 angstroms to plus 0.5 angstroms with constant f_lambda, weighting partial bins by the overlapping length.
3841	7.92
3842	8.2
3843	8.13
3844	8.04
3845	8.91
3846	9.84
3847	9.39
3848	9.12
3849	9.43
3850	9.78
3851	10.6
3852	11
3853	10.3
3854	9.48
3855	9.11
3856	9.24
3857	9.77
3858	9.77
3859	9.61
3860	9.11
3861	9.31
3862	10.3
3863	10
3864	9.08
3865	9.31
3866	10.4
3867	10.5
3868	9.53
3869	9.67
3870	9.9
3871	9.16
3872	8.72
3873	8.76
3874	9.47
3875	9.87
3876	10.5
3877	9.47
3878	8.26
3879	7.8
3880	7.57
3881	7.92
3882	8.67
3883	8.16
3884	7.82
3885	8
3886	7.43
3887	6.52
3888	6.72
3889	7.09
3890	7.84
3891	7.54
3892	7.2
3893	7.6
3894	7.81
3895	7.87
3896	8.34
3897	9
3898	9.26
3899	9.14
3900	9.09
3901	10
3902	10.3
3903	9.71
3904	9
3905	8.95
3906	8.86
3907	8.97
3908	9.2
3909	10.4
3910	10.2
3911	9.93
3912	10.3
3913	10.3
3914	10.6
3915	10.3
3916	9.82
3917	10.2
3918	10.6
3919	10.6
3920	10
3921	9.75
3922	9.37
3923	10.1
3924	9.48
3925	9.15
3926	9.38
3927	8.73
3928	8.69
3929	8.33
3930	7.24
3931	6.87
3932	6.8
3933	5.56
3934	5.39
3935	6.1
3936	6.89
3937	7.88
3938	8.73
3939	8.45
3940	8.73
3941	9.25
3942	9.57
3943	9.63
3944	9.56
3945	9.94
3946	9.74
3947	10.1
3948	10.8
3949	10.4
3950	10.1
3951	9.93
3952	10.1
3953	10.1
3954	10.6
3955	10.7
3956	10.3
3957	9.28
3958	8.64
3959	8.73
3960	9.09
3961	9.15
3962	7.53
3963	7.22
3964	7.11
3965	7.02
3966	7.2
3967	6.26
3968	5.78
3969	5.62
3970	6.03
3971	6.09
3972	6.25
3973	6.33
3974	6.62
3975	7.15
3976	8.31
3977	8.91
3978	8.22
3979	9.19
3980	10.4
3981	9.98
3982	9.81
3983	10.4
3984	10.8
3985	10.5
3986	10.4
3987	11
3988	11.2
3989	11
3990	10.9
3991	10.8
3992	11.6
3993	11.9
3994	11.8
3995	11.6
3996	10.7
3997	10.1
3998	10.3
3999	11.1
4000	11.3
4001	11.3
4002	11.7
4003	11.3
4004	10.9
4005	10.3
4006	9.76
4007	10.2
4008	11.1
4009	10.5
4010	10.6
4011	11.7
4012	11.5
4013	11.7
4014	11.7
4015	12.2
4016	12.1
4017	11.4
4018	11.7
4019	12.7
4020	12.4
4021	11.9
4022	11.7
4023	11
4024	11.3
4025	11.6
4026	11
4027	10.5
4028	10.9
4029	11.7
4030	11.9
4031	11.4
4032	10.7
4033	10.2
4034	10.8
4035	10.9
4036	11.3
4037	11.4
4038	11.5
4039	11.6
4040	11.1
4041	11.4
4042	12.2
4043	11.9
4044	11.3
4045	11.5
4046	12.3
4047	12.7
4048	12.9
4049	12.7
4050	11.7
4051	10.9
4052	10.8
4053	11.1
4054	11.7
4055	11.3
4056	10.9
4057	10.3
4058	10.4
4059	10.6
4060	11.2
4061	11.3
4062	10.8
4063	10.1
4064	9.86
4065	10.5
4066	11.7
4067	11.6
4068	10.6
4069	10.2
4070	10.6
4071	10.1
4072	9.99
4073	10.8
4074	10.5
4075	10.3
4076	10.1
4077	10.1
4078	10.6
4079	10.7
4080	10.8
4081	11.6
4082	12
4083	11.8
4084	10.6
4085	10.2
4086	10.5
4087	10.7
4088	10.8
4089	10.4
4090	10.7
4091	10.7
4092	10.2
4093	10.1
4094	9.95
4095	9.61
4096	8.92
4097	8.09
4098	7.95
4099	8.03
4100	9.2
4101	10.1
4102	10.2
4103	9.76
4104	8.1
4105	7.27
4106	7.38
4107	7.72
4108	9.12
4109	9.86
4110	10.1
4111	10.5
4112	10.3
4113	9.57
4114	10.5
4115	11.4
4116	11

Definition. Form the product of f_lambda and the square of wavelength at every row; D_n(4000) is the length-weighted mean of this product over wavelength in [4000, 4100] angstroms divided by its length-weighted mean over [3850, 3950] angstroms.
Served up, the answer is 1.31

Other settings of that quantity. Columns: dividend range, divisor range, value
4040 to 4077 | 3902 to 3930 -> 1.23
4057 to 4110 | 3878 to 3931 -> 1.24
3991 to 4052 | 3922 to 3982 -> 1.40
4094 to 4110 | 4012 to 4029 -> 0.79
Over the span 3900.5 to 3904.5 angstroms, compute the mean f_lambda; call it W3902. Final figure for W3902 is 9.75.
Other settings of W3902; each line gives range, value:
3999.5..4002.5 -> 11.4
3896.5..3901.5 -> 9.3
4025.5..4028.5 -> 10.8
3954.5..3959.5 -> 9.53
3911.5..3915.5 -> 10.4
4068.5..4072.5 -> 10.2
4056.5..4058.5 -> 10.4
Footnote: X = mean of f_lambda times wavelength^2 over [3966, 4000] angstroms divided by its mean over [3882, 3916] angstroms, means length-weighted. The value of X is 1.11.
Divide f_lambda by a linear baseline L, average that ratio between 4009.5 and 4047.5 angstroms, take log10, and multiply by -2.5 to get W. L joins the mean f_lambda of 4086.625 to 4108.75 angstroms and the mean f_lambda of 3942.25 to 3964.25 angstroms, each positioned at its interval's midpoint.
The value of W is -0.22 mag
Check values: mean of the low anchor 9.52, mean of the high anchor 9.32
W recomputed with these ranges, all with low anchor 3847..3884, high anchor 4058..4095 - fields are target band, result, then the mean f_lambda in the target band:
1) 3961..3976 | 0.43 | 6.73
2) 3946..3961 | 0.00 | 9.89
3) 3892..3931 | 0.04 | 9.32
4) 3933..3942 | 0.27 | 7.66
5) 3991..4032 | -0.11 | 11.3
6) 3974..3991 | 0.03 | 9.82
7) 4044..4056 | -0.12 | 11.7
